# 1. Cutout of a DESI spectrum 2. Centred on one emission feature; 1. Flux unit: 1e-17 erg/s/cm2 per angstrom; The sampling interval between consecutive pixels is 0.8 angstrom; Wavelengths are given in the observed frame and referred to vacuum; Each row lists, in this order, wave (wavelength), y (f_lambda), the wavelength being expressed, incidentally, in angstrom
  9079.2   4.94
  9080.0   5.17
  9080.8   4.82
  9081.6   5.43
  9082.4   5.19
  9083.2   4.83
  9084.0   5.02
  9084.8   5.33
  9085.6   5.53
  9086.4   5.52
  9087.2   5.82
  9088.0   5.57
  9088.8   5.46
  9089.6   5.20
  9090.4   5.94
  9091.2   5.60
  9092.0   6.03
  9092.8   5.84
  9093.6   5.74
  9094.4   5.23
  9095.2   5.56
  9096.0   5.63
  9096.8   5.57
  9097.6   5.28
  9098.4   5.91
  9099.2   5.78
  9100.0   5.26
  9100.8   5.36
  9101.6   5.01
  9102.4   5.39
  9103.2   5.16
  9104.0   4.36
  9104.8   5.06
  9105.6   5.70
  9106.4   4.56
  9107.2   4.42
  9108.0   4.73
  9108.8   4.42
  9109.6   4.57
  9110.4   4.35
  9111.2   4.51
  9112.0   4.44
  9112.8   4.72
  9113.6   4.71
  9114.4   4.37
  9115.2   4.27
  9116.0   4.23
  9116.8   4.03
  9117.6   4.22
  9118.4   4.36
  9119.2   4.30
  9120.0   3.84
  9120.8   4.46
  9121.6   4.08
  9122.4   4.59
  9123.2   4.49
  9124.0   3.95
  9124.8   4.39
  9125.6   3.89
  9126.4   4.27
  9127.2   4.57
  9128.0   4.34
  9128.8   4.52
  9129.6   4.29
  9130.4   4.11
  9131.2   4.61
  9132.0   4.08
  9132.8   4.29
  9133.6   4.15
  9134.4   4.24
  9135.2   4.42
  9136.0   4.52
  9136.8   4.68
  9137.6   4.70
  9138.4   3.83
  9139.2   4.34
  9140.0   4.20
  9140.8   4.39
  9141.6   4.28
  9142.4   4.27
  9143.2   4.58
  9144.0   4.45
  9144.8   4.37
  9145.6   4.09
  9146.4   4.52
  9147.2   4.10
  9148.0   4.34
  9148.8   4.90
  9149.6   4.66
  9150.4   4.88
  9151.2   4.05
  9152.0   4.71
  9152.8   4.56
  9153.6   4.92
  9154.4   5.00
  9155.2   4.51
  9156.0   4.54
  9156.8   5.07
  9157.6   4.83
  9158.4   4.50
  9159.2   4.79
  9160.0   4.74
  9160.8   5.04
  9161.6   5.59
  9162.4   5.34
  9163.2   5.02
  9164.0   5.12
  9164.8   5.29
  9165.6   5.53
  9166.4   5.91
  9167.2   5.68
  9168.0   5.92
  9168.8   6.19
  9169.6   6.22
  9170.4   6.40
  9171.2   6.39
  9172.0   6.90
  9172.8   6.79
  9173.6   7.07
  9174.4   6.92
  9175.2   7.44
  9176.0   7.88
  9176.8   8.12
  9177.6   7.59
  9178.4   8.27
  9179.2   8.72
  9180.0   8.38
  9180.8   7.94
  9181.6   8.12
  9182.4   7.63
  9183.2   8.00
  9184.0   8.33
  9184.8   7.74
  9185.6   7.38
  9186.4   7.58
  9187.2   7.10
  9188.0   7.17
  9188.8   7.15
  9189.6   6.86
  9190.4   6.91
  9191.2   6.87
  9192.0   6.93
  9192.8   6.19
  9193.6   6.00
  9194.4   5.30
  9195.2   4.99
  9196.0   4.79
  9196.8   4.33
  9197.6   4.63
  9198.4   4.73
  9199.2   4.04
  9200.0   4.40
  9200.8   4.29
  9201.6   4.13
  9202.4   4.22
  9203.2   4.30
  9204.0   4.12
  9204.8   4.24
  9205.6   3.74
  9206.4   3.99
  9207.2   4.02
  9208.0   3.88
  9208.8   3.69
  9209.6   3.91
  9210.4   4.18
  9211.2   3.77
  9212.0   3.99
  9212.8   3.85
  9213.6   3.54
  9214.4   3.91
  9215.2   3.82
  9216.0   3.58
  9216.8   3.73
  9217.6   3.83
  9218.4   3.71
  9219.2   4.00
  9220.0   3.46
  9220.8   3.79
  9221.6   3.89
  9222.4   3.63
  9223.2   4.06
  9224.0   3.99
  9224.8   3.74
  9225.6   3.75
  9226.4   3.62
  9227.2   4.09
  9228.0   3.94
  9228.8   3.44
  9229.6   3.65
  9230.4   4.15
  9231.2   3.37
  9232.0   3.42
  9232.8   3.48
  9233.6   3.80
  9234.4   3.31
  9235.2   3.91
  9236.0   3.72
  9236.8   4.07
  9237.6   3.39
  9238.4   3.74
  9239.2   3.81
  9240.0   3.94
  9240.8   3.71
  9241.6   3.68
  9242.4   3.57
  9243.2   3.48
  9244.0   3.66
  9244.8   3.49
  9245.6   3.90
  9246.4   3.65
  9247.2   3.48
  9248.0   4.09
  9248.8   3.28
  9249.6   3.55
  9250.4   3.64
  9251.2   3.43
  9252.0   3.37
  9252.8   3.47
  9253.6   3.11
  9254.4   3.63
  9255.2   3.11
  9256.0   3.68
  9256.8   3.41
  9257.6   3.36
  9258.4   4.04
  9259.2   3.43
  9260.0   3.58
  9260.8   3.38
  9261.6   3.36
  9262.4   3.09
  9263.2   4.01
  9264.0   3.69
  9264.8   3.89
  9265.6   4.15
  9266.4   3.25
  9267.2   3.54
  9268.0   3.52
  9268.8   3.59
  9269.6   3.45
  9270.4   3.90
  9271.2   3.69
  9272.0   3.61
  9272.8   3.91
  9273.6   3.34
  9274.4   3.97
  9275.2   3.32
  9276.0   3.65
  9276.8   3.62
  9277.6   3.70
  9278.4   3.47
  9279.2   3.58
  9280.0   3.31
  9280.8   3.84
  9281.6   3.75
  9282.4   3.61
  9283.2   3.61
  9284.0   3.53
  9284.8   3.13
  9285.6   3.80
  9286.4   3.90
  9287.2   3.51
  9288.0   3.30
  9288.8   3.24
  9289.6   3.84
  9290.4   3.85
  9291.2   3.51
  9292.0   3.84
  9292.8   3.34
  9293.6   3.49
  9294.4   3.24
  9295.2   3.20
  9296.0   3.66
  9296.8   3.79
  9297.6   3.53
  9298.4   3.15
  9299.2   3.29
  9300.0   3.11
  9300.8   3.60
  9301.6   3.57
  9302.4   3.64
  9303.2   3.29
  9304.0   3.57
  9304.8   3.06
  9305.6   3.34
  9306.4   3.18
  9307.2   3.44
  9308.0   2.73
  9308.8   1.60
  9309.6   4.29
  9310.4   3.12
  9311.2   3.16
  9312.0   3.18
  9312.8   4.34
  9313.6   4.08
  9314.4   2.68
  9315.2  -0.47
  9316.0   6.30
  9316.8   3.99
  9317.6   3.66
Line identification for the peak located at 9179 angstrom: [O III]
